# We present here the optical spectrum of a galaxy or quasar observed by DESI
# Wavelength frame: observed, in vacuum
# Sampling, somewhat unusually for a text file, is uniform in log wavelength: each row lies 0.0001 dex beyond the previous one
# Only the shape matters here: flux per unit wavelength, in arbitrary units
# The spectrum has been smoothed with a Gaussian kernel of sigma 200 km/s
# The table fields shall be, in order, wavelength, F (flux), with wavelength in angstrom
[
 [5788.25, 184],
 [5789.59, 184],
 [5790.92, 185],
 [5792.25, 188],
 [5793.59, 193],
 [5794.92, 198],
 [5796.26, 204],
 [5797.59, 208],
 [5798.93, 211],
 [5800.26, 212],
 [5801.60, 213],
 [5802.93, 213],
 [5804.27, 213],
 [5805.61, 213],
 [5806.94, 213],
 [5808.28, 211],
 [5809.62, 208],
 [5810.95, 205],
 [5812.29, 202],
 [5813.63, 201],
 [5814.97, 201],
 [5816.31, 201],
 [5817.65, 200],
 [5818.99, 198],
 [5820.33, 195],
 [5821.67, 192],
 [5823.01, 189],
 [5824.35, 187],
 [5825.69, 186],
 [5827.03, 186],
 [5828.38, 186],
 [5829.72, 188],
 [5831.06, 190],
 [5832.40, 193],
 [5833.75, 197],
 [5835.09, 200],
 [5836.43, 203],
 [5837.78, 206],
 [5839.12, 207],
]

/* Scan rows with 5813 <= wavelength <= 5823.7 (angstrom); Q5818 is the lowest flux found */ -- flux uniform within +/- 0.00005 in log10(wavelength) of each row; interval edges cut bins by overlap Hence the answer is 189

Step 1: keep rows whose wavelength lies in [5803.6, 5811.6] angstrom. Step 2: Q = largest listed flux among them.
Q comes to 213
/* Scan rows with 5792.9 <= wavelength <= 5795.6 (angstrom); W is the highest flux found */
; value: 198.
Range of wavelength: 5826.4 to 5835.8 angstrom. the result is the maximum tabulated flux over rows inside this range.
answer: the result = 200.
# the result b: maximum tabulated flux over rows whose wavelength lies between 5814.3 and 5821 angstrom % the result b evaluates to 201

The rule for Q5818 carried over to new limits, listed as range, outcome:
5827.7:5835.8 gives 186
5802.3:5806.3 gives 213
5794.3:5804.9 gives 198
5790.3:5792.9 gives 185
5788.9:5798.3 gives 184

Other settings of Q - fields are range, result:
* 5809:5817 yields 208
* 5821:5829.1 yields 192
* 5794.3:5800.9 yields 212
